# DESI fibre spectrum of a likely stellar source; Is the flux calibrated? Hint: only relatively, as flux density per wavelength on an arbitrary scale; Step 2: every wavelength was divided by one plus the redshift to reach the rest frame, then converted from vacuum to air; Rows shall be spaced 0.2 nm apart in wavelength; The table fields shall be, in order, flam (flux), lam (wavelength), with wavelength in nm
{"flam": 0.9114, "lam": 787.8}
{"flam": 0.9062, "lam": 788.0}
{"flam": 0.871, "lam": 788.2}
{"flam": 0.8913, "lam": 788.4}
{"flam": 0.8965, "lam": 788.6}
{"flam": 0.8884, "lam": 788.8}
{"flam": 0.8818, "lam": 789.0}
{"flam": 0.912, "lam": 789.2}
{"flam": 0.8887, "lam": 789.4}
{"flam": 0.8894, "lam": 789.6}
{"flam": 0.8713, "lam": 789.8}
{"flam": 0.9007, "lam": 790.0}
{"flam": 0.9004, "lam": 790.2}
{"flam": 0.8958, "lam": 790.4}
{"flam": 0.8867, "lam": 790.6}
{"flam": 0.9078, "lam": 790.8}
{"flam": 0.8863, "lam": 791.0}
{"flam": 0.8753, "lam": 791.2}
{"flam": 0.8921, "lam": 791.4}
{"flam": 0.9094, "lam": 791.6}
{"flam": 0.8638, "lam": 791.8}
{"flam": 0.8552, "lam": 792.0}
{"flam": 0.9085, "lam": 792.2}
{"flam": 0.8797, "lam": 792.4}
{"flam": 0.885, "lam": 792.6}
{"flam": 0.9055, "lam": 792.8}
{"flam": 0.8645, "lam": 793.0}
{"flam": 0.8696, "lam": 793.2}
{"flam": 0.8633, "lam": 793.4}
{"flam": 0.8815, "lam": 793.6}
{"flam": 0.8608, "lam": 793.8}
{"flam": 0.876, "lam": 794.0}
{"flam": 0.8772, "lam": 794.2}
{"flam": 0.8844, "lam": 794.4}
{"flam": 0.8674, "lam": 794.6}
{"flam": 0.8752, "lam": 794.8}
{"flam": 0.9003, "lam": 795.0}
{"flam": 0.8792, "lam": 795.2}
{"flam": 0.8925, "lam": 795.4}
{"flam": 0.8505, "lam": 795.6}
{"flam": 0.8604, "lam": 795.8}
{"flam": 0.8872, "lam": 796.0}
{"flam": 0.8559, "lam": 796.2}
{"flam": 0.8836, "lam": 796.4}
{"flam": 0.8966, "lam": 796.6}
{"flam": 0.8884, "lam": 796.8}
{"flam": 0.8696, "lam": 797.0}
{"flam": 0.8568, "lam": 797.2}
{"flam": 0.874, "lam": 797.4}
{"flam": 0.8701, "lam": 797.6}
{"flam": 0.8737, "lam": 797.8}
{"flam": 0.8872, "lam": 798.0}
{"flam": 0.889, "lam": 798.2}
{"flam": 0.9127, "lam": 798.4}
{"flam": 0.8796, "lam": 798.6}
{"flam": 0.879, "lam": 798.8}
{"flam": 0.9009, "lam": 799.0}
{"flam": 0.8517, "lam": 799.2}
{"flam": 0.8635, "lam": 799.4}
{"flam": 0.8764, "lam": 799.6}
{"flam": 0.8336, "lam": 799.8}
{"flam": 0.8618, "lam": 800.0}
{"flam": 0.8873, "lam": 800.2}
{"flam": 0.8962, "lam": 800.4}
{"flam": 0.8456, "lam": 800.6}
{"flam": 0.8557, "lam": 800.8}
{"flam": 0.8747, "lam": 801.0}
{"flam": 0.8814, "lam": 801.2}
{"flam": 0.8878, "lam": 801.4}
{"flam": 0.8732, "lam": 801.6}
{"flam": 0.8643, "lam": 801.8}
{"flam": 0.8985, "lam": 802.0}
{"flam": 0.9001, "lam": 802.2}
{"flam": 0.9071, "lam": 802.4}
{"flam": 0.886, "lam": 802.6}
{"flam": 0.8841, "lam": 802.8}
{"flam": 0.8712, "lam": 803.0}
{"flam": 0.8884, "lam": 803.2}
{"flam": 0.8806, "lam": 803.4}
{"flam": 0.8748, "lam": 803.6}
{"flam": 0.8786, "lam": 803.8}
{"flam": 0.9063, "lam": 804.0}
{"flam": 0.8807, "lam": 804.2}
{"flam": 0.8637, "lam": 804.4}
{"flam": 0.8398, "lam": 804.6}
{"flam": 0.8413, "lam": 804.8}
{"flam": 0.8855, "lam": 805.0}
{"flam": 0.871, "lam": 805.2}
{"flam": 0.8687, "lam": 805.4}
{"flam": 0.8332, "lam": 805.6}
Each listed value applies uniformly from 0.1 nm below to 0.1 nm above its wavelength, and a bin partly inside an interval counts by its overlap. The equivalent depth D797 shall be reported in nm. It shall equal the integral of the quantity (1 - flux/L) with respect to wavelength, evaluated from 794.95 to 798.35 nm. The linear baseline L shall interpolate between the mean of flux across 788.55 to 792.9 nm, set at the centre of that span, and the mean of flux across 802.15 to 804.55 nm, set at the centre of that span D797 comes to 0.04 nm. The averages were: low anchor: 0.89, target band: 0.878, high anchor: 0.884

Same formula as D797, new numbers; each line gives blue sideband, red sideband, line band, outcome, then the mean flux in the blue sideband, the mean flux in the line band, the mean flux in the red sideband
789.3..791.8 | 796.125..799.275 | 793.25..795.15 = 0.02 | 0.891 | 0.876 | 0.88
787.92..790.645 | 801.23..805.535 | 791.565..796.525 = 0.06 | 0.891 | 0.877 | 0.878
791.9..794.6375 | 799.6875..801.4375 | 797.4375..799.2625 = -0.02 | 0.877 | 0.883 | 0.869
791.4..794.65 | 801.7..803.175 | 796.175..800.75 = 0.04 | 0.879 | 0.875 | 0.887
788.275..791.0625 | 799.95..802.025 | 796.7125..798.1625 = 0.01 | 0.893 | 0.875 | 0.875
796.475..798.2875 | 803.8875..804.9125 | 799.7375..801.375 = 0.01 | 0.878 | 0.869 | 0.867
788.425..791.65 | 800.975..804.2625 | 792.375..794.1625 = 0.03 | 0.892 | 0.876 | 0.885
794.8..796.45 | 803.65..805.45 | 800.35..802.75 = -0.02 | 0.876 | 0.881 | 0.871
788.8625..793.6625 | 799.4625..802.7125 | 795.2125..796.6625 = 0.01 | 0.886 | 0.875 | 0.877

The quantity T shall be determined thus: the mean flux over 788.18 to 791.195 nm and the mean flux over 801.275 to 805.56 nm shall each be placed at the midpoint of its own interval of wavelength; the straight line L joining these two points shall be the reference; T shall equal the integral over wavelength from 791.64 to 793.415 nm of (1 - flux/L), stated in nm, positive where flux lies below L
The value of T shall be 0.02 nm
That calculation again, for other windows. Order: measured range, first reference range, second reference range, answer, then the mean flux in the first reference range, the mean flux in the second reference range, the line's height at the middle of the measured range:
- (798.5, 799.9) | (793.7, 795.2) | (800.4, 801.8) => 0.006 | 0.877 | 0.871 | 0.873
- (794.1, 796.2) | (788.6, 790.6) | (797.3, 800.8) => 0.013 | 0.892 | 0.875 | 0.882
